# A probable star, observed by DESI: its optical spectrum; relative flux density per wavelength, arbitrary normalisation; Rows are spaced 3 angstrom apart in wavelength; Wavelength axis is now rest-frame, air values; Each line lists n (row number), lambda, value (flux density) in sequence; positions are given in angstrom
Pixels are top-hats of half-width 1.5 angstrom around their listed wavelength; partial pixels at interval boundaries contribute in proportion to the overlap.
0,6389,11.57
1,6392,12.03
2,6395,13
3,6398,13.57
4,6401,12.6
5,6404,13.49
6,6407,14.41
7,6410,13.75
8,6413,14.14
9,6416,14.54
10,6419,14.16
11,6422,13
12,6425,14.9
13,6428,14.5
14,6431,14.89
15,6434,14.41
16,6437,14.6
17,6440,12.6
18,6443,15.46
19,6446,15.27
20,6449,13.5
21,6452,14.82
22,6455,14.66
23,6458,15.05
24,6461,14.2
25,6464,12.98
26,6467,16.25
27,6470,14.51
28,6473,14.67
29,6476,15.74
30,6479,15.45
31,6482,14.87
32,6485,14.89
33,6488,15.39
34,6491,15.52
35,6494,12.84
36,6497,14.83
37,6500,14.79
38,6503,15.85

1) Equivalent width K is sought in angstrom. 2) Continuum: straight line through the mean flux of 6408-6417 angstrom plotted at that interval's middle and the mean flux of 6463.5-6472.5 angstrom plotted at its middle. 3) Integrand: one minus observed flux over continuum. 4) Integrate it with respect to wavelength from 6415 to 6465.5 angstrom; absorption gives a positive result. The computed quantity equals 0.44 angstrom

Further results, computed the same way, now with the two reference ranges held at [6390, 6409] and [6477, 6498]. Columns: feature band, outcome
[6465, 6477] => -0.5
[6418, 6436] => -0.8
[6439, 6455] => -0.4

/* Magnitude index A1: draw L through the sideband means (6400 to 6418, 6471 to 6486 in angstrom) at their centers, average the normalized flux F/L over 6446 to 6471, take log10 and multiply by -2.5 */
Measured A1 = 0.02 mag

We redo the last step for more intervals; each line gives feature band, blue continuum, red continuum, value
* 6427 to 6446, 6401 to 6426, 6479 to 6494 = -0.02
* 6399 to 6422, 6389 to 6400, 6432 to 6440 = -0.04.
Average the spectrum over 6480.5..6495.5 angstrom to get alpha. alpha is 14.7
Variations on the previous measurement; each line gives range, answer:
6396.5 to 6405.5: 13.2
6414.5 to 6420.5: 14.3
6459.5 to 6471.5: 14.5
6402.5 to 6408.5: 14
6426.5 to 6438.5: 14.6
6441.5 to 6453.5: 14.8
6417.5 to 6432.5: 14.3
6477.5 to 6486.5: 15.1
